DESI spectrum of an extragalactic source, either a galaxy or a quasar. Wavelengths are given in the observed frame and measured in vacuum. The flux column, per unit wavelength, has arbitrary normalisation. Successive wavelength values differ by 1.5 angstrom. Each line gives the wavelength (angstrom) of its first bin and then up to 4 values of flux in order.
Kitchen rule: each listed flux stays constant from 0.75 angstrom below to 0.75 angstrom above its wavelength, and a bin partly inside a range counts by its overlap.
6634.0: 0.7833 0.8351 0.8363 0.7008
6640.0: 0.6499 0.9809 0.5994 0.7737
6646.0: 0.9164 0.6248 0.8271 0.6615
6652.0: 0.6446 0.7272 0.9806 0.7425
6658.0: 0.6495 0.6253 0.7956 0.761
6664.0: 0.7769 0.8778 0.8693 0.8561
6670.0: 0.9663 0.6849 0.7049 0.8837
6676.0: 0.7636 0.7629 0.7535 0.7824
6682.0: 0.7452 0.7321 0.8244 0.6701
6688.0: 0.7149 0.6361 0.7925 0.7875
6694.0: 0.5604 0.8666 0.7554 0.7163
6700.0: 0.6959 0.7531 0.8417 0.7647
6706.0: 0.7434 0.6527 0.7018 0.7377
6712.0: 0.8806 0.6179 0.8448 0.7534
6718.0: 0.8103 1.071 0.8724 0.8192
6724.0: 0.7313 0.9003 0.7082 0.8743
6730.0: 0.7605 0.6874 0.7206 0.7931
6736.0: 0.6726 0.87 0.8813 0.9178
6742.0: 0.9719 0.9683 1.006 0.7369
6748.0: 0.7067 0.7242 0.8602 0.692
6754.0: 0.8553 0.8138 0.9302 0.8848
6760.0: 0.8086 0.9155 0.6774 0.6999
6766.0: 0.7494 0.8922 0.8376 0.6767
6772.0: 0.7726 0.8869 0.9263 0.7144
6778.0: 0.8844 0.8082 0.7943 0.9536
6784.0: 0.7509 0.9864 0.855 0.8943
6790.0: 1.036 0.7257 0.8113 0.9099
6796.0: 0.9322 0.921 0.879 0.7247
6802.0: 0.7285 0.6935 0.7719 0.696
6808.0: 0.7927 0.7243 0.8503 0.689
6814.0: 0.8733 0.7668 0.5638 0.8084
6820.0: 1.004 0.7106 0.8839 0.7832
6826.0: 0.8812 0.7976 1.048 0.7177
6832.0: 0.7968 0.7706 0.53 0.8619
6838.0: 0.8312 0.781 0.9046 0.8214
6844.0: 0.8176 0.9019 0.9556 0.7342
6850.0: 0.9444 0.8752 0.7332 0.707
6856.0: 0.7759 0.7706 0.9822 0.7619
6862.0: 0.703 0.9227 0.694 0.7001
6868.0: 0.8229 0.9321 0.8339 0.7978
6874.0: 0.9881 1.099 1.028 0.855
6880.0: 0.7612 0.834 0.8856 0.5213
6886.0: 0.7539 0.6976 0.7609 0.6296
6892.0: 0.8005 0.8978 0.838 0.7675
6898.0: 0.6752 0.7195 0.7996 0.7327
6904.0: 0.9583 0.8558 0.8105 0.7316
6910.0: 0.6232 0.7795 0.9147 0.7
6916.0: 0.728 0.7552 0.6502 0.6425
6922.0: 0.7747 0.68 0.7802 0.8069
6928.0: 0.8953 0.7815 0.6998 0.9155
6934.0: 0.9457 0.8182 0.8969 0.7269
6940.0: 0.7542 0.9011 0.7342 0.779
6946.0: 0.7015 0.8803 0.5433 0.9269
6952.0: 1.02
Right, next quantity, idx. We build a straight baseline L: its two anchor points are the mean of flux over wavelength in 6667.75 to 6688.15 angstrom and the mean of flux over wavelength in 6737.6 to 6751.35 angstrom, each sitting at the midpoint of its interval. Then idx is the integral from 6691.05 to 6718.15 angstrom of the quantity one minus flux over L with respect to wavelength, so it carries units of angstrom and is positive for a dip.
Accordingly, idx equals 2.1 angstrom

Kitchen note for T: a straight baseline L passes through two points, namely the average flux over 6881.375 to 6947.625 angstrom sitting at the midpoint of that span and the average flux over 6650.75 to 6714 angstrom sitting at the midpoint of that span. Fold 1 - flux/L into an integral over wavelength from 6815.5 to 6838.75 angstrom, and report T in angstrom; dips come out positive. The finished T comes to -0.9 angstrom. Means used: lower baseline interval 0.757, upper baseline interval 0.775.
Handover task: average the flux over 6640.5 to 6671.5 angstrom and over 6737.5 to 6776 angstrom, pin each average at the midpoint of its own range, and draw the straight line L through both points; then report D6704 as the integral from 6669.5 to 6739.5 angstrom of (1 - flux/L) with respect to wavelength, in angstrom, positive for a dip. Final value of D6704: 2.97 angstrom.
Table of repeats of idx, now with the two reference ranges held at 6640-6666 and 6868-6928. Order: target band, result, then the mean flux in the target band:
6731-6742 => -0.5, 0.806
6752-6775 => -1.1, 0.811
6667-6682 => -0.7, 0.797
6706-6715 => 0.4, 0.731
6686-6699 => 0.7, 0.723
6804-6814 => 0.2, 0.761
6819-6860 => -2.2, 0.826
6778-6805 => -2.4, 0.846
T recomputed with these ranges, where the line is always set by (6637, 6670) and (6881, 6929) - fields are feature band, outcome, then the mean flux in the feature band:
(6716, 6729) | -1.2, 0.839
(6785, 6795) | -1.6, 0.885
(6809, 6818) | 0.2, 0.747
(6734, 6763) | -2.7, 0.839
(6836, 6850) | -1.6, 0.85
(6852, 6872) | -0.9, 0.796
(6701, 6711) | 0.3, 0.742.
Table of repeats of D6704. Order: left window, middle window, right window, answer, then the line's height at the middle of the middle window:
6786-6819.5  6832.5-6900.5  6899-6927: -2.6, 0.779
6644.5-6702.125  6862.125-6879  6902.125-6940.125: -2.0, 0.779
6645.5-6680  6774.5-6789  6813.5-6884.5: -0.9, 0.807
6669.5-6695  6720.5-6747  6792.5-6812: -1.9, 0.772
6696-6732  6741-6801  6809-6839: -4.0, 0.788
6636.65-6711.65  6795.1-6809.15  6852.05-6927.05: -0.3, 0.775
